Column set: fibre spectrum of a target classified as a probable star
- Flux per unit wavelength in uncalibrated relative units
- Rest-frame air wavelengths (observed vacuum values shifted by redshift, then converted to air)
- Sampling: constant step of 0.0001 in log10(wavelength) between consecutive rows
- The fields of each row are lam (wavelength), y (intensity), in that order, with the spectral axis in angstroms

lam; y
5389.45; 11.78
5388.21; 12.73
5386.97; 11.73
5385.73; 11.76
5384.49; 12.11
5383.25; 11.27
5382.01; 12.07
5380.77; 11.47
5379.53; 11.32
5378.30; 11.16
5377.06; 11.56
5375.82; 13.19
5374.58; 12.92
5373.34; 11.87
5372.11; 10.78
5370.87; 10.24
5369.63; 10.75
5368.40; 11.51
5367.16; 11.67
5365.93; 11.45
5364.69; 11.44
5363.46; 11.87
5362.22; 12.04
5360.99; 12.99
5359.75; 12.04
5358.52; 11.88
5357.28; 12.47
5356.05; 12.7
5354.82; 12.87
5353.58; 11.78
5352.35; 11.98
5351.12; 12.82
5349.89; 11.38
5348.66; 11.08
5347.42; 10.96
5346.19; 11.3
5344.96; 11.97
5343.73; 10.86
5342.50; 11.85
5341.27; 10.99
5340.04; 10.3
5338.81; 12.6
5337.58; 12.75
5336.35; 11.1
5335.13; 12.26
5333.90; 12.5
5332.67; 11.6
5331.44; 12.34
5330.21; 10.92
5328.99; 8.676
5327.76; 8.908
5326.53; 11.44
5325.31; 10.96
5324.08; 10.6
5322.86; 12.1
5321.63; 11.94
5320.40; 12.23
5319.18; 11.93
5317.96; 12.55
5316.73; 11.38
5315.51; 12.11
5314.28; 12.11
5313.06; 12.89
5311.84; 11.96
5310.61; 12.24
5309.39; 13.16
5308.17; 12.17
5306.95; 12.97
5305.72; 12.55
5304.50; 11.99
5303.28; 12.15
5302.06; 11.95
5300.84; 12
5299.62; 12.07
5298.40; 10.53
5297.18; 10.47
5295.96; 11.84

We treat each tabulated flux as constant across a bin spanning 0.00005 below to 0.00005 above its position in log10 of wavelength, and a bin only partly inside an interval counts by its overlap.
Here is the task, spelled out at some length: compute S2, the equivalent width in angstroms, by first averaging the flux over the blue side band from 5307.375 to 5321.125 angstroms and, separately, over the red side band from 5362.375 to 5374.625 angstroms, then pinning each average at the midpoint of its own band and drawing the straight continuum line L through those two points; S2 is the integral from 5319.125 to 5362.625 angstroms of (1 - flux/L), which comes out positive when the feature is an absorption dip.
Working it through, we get 0.7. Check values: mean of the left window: 12.3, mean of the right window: 11.4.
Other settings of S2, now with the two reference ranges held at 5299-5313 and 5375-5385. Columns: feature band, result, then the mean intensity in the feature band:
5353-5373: 0.2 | 11.8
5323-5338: 1.2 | 11.2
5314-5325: 0.3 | 11.8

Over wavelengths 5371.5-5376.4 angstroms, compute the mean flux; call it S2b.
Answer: 12.2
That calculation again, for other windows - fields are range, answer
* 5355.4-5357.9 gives 12.6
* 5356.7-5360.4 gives 12.1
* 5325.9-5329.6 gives 9.69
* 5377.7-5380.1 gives 11.3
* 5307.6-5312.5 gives 12.4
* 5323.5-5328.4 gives 10.5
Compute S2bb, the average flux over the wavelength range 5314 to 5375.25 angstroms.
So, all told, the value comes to 11.6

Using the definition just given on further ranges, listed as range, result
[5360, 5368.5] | 11.9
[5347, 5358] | 12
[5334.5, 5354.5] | 11.6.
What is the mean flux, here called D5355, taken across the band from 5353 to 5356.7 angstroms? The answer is 12.5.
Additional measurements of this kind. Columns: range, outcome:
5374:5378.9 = 12.2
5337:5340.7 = 11.9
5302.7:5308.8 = 12.4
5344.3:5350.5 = 11.3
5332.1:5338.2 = 12.1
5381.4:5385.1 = 11.8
